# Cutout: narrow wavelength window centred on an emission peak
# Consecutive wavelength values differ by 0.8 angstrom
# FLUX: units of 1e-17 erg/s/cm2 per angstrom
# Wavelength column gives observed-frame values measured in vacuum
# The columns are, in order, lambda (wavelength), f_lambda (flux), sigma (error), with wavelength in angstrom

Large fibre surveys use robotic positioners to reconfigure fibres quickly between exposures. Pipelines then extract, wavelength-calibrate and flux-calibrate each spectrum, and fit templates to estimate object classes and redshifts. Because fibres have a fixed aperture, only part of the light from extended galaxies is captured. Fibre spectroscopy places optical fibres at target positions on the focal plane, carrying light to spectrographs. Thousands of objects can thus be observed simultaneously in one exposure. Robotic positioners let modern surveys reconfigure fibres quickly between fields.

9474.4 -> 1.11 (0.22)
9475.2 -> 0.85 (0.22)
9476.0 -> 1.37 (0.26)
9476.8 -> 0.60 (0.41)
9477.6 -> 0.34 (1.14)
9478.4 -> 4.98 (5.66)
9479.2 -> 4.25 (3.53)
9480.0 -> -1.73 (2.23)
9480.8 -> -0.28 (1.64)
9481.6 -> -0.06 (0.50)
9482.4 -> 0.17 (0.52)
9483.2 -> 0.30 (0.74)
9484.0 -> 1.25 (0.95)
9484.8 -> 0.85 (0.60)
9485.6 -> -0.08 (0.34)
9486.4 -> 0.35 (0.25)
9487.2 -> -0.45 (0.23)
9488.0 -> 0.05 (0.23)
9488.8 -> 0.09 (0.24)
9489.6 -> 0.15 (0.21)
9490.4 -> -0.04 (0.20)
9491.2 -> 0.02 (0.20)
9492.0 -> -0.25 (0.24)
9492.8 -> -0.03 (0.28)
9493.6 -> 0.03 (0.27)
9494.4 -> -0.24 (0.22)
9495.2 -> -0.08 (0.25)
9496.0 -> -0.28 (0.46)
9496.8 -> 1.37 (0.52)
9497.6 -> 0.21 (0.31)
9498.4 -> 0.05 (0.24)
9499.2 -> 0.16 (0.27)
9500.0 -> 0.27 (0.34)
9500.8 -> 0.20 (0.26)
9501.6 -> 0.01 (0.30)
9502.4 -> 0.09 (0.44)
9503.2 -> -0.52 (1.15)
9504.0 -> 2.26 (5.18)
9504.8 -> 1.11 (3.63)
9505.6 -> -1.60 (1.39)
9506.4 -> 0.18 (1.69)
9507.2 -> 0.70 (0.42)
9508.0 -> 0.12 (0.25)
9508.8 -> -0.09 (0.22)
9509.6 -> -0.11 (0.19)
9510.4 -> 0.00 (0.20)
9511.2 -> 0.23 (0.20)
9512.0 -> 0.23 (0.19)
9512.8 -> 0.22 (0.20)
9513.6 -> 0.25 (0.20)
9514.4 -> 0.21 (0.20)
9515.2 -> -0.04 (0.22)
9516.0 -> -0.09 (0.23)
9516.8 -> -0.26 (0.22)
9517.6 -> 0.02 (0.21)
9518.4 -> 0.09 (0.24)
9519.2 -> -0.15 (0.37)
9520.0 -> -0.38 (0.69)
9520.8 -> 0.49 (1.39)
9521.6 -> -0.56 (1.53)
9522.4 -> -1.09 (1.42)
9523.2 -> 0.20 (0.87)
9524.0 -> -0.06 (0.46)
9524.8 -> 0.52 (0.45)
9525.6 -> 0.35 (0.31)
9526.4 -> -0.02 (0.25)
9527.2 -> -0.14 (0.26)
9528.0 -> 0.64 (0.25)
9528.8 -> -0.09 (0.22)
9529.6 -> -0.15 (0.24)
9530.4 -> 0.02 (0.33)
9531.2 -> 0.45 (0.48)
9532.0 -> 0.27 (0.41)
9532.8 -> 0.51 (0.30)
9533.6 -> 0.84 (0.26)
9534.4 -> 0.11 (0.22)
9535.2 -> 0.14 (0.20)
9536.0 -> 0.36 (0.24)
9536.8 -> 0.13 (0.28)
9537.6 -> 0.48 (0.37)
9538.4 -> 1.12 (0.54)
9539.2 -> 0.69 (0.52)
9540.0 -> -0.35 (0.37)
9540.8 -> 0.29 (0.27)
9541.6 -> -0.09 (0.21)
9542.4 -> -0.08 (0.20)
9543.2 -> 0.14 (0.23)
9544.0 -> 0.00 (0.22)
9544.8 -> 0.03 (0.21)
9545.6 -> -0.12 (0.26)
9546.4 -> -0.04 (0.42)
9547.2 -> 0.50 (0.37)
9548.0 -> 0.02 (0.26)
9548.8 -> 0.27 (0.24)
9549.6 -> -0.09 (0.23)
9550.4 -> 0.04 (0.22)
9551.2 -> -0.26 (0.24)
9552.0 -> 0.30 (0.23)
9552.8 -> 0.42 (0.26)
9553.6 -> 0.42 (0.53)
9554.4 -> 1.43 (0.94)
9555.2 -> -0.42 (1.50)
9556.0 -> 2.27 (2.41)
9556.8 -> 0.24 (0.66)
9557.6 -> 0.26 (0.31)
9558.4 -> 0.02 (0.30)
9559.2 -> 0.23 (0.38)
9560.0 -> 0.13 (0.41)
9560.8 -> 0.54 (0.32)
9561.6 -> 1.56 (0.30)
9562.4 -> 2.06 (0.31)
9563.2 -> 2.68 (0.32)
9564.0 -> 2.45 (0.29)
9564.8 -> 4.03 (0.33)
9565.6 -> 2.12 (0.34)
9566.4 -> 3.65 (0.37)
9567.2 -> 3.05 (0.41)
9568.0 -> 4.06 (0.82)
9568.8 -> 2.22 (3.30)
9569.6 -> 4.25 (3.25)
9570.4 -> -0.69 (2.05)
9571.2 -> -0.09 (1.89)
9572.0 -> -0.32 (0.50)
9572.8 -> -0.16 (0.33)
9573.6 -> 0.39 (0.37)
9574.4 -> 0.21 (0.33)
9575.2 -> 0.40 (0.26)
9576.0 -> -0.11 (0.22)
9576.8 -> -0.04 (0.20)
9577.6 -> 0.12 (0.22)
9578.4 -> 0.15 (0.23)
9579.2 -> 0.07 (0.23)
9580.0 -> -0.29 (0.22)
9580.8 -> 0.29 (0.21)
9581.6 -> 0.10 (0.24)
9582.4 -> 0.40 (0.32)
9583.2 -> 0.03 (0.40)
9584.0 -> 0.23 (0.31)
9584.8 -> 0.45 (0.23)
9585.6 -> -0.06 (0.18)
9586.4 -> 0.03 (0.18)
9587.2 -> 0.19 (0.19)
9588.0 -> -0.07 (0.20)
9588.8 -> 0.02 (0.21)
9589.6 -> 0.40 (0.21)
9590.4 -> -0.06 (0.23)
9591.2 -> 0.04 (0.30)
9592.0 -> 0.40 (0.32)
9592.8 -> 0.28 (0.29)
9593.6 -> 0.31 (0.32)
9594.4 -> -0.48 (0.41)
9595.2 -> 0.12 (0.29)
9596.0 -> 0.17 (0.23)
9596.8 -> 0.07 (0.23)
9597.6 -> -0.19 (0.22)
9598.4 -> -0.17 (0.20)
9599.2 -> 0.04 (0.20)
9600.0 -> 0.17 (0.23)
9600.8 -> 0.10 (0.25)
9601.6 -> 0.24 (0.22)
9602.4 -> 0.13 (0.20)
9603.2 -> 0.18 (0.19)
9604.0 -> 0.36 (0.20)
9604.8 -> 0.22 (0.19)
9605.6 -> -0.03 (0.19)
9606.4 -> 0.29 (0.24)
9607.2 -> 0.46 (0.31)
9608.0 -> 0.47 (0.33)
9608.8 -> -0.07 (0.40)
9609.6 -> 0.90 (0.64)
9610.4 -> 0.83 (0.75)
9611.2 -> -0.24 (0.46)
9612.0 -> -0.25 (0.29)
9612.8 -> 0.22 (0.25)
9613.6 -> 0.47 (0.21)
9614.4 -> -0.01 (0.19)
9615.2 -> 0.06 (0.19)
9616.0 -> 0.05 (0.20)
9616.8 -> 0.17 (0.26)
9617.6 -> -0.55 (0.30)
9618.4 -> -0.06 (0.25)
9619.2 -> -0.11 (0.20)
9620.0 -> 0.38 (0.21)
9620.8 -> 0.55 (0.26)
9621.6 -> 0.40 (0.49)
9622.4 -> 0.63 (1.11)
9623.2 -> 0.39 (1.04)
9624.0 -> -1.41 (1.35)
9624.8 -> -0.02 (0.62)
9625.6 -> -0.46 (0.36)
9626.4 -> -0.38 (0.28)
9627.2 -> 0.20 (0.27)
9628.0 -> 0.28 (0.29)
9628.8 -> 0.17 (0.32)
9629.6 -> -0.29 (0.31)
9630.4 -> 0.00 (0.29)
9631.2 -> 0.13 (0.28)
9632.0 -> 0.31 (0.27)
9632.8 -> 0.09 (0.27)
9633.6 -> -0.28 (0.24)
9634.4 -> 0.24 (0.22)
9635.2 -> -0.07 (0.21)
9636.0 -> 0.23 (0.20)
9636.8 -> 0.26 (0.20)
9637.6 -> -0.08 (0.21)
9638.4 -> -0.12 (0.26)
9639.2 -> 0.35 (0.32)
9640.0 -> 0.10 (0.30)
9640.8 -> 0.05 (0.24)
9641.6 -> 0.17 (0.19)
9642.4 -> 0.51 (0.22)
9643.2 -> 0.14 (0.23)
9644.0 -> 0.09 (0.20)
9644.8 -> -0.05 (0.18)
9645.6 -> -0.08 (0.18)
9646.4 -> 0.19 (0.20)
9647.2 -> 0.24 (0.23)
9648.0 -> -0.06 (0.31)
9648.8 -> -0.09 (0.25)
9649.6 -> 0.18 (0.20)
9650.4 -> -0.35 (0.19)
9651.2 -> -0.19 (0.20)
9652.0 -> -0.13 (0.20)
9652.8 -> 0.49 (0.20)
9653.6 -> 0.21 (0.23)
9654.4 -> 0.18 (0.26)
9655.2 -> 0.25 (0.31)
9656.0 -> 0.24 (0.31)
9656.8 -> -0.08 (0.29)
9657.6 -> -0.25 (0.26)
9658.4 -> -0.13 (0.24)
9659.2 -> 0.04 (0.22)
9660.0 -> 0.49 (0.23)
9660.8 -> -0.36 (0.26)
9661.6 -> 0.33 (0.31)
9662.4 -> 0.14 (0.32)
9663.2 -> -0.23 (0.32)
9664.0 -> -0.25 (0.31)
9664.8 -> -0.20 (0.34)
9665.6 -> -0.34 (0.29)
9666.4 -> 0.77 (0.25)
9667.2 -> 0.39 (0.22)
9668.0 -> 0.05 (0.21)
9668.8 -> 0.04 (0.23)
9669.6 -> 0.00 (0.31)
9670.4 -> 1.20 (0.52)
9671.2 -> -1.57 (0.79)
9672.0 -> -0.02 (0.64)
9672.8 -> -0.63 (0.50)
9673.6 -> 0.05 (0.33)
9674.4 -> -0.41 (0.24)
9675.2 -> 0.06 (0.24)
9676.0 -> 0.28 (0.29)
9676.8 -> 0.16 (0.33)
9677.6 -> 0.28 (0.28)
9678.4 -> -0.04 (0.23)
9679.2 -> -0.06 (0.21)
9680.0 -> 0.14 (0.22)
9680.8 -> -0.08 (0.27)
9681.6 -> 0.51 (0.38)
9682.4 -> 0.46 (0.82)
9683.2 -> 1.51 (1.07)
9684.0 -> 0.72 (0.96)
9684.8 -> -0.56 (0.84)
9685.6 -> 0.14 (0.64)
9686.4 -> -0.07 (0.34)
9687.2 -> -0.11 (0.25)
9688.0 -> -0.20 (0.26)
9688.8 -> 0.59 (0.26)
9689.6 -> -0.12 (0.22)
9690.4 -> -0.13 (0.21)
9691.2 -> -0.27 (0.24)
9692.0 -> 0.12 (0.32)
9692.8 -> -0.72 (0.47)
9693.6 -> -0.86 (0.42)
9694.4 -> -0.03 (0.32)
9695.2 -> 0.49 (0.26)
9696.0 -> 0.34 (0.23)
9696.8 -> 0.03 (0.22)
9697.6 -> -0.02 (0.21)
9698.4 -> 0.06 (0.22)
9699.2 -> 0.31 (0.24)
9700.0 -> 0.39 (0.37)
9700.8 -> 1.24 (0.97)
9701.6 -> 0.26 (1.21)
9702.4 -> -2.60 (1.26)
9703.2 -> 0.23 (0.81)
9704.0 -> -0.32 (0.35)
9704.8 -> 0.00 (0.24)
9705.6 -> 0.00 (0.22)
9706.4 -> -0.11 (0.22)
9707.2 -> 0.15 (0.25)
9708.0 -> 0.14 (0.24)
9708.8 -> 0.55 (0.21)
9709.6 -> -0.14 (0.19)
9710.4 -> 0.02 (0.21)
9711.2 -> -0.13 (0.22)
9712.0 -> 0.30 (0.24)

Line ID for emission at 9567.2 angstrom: [O III]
